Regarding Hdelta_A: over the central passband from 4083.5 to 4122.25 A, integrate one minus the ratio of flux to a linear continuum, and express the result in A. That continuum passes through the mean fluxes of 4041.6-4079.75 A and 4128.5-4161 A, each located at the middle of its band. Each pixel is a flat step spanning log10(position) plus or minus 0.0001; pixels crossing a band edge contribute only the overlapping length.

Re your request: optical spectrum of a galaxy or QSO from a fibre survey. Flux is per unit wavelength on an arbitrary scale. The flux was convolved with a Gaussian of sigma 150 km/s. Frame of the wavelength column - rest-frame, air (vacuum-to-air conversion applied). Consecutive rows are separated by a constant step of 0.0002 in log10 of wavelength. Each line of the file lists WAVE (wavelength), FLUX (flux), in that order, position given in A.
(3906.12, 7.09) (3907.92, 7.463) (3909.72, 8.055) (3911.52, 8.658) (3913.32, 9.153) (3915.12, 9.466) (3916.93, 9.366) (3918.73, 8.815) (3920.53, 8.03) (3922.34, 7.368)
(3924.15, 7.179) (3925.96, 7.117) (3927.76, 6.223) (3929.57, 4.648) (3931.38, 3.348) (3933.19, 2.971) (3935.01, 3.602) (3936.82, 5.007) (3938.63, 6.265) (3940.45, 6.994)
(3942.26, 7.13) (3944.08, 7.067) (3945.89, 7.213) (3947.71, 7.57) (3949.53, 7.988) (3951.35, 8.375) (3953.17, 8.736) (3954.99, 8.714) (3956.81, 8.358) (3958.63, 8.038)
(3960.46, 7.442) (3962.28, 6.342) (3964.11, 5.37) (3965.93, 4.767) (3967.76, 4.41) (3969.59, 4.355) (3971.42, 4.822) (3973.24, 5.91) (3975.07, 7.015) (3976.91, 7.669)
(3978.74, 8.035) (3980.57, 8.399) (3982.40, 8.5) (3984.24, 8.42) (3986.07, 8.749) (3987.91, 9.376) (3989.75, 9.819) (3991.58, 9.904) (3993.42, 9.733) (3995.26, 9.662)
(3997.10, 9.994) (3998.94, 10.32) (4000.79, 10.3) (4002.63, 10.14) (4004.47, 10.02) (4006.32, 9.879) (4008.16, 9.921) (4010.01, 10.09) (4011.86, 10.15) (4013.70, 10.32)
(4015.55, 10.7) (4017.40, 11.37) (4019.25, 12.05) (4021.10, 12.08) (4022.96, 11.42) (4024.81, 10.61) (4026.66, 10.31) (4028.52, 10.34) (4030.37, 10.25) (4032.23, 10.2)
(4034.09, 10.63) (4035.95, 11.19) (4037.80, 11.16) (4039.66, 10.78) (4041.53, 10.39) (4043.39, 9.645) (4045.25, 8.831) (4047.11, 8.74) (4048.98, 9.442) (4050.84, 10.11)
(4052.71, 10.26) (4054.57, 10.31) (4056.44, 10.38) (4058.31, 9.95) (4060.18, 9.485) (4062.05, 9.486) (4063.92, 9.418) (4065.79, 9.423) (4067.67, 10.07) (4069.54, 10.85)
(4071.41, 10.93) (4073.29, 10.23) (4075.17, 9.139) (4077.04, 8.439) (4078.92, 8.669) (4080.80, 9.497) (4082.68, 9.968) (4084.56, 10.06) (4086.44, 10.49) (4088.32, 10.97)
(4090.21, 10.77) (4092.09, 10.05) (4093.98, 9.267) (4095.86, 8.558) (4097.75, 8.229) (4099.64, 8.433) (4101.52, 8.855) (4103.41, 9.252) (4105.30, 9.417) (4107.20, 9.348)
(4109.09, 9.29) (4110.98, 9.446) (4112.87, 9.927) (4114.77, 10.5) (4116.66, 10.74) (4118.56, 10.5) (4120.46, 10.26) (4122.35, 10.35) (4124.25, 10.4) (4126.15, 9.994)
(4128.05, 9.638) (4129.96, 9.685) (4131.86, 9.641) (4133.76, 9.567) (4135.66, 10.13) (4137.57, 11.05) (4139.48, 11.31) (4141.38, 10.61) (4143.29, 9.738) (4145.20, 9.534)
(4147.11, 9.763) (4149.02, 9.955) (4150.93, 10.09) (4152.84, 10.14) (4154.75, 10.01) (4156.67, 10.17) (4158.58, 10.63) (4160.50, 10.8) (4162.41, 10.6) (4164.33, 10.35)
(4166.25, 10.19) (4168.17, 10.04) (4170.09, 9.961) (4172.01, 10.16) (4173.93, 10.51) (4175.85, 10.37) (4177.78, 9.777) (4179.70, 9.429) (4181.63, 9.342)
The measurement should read 0.8 A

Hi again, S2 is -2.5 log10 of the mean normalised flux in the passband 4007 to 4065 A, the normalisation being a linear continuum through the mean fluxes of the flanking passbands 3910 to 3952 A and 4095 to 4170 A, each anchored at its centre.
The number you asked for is -0.21 mag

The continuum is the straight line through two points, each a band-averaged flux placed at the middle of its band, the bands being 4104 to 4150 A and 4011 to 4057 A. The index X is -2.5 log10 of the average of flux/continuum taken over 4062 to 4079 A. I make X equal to 0.06 mag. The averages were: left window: 10.5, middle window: 9.73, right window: 10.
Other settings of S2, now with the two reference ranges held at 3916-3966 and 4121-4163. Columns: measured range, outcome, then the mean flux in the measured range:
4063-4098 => -0.07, 9.77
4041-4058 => -0.14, 9.78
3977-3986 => -0.11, 8.32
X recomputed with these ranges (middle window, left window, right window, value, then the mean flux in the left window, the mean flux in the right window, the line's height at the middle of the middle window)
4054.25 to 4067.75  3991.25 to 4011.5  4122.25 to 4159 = 0.03 mag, 10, 10.1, 10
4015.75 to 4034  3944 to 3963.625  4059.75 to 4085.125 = -0.22 mag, 7.78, 9.69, 8.92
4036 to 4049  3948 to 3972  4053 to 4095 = -0.11 mag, 6.79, 9.91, 9.05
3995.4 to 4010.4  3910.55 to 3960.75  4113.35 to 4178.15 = -0.23 mag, 7.17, 10.2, 8.14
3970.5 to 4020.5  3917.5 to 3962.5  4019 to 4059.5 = -0.05 mag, 6.85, 10.4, 8.82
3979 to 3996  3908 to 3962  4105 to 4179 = -0.15 mag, 7.2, 10.1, 7.94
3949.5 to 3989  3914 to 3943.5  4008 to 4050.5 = 0.12 mag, 6.49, 10.5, 8.09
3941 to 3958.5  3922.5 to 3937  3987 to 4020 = -0.21 mag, 5.13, 10.2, 6.51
